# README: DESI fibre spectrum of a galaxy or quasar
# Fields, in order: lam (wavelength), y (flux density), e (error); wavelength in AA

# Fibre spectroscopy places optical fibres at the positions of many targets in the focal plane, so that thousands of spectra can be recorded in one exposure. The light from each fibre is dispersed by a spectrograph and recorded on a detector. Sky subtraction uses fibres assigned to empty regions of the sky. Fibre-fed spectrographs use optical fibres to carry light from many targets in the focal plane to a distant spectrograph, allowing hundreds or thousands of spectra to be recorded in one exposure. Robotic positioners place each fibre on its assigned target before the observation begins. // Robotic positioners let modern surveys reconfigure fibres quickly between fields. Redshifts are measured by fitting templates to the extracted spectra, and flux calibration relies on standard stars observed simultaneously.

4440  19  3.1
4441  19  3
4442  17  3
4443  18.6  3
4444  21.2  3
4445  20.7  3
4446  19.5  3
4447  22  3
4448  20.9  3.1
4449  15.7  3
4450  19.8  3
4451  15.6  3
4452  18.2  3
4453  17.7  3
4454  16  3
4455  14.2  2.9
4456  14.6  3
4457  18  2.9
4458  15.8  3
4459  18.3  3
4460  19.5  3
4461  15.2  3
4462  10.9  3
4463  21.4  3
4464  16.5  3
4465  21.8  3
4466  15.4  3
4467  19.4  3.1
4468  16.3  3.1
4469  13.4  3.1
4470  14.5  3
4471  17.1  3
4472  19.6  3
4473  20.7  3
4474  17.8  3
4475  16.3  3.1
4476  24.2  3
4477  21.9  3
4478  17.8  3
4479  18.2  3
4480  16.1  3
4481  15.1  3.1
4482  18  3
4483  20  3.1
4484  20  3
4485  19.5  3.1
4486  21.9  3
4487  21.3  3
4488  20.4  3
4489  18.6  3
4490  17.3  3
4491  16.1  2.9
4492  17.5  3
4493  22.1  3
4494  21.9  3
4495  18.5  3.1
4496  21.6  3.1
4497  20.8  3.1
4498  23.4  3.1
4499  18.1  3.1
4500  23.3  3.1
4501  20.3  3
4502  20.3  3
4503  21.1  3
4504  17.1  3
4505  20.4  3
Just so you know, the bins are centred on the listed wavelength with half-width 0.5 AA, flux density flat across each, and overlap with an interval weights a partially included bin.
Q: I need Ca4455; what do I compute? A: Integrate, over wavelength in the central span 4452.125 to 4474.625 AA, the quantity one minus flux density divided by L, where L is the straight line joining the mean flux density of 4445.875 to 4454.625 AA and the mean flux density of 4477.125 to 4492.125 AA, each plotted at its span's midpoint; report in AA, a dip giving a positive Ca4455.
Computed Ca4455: 1.70 AA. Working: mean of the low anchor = 18.3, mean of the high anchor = 18.6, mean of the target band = 17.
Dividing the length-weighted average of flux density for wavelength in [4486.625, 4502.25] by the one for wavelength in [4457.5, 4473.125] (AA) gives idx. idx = 1.17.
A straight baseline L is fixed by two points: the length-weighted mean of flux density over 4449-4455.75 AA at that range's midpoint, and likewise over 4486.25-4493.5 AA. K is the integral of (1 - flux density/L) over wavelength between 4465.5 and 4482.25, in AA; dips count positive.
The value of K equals 0.3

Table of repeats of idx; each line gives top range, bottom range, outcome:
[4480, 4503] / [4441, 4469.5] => 1.12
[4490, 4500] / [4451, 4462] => 1.22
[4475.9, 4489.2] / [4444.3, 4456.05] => 1.07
